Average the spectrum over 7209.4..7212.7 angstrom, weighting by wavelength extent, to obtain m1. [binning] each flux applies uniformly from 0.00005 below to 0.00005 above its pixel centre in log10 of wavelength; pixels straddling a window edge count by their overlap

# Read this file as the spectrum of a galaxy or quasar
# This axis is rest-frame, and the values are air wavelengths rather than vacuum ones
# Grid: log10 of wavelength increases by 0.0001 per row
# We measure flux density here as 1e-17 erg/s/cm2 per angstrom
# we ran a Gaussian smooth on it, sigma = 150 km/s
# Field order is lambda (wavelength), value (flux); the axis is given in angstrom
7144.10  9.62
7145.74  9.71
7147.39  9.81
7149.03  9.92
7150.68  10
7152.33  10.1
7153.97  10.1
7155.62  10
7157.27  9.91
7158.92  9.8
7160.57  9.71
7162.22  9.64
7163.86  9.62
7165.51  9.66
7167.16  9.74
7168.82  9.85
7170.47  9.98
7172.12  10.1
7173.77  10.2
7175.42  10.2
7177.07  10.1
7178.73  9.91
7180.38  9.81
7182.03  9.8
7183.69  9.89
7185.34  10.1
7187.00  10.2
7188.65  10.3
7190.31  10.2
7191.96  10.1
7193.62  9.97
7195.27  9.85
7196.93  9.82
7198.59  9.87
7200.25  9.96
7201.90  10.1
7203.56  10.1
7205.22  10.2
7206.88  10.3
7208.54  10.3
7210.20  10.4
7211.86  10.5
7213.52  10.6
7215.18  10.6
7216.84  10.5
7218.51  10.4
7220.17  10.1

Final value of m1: 10.5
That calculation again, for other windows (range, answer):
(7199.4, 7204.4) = 10.1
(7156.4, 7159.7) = 9.85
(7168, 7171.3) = 9.92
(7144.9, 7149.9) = 9.82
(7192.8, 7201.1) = 9.9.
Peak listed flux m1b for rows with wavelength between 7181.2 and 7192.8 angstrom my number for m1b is 10.3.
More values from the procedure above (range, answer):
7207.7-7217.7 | 10.6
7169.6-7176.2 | 10.2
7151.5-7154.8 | 10.1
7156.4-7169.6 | 9.91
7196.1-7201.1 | 9.96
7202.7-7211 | 10.4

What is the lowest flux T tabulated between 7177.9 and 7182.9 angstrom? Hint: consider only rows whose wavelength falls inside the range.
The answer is 9.8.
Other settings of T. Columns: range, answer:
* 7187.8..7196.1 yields 9.85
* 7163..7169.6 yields 9.62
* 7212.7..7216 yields 10.6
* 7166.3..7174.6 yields 9.74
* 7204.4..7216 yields 10.2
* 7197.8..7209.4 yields 9.87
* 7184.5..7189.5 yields 10.1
